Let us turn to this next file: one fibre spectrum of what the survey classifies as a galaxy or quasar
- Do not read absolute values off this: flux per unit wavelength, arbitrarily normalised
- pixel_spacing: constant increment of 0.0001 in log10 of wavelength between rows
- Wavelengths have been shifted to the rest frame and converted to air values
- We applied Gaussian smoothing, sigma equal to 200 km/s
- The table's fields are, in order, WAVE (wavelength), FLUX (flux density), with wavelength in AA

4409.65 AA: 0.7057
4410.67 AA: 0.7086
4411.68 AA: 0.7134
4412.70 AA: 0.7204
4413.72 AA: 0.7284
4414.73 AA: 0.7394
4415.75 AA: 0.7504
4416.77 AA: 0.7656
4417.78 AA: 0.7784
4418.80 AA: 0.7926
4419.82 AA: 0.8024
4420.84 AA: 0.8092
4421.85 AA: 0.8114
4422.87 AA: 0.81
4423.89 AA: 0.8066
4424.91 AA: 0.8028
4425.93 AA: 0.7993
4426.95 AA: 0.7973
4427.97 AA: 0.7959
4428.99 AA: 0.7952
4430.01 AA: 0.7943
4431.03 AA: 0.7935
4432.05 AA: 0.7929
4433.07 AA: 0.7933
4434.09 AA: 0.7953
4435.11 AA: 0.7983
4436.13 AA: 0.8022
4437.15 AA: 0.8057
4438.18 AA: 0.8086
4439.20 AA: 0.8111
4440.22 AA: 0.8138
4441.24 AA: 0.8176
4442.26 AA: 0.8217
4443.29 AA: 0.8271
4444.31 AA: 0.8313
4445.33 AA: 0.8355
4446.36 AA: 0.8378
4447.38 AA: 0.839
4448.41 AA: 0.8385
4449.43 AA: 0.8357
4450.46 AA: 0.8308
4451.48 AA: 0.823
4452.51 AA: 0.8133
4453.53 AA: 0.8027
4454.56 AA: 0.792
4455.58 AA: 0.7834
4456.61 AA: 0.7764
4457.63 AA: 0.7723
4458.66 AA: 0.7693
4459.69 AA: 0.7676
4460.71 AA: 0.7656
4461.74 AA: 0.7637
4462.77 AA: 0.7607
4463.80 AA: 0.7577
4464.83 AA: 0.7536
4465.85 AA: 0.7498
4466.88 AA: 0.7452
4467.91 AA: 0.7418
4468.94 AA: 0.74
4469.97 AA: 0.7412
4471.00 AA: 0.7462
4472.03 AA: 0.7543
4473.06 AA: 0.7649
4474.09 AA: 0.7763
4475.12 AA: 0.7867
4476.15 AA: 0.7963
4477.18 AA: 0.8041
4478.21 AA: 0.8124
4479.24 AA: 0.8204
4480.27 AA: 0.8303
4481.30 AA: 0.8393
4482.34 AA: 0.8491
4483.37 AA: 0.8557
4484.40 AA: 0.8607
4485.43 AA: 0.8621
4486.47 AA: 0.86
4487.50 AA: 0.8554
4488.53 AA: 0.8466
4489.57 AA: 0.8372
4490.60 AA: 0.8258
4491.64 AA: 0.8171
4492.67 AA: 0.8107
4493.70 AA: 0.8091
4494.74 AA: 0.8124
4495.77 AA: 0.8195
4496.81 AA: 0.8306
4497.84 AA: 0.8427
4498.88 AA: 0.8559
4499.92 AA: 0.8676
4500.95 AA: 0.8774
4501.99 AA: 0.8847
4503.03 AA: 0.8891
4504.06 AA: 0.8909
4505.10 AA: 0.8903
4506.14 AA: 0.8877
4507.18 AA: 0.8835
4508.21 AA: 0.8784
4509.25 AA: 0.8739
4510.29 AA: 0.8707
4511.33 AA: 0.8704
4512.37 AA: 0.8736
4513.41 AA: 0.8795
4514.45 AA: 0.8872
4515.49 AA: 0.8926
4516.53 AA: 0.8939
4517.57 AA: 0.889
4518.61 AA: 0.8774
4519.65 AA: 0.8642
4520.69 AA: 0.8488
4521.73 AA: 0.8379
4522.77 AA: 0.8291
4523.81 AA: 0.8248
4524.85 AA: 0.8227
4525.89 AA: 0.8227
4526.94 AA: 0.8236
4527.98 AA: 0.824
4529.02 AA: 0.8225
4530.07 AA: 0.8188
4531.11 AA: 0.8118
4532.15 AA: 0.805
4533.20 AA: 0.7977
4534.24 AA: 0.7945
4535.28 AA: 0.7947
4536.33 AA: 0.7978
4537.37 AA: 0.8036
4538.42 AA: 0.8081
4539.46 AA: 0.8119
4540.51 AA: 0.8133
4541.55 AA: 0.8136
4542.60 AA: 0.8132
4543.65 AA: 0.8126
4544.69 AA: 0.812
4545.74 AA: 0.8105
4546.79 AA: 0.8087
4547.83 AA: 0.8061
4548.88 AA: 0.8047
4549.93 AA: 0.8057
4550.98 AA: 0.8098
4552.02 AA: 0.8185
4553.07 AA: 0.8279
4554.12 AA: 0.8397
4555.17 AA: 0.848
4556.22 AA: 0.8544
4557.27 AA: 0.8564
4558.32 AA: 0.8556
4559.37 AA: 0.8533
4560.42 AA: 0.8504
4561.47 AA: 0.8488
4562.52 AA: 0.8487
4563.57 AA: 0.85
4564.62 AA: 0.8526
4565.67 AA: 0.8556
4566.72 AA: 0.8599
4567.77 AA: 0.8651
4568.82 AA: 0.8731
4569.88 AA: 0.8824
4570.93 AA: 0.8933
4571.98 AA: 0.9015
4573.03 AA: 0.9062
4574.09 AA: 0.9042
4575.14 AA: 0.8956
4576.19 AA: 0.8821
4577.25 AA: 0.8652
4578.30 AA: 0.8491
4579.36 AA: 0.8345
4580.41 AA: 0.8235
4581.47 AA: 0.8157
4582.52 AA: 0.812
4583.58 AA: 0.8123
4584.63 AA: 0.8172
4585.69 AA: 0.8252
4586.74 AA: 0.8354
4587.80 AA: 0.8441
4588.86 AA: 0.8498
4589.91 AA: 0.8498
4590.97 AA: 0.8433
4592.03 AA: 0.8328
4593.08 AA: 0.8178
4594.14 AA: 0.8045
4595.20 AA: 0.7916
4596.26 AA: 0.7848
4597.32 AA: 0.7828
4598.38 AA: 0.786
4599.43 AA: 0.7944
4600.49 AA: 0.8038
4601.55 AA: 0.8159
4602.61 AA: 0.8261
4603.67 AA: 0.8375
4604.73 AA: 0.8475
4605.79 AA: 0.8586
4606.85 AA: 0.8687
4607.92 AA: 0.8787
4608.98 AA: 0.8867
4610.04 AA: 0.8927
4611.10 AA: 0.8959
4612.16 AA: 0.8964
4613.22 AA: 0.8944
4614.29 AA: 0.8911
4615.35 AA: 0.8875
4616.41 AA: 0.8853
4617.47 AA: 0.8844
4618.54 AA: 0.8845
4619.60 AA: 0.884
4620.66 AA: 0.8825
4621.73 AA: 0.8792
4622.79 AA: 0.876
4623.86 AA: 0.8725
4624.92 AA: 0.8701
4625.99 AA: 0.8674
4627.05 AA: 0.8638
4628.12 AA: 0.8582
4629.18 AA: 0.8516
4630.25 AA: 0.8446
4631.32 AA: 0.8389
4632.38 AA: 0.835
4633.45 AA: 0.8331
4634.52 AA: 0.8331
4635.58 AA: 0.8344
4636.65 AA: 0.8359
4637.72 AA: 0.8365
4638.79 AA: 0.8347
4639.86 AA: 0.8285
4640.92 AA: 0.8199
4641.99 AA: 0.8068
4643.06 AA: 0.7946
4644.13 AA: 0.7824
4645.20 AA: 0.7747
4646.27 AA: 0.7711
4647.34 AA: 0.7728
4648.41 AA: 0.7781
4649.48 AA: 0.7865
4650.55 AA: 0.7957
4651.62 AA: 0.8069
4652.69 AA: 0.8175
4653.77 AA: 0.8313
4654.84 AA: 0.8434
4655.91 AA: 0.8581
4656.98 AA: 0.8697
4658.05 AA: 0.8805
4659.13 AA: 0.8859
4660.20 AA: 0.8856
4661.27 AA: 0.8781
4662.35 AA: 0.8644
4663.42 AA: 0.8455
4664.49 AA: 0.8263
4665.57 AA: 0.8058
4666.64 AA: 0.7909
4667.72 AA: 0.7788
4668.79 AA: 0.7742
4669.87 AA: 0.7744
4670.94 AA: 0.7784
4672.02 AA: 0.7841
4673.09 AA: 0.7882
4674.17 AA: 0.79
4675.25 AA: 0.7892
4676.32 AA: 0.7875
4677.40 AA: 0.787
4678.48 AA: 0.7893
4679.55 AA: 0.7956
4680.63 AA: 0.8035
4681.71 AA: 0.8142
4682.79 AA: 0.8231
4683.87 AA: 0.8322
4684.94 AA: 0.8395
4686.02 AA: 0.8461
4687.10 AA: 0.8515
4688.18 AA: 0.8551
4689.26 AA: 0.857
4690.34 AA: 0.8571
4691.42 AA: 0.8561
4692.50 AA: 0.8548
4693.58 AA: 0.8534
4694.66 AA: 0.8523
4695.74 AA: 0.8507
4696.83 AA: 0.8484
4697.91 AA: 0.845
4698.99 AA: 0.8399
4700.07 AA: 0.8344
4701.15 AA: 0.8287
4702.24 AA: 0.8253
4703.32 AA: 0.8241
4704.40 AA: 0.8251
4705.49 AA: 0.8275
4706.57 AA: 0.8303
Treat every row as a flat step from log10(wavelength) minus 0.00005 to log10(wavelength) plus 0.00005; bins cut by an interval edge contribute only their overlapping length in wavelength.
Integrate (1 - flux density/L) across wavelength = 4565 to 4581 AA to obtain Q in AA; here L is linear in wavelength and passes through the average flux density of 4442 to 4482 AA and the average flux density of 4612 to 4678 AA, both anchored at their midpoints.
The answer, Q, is -1.1 AA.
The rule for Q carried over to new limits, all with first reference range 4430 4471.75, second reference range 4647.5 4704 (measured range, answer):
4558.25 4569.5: -0.7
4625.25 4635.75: -0.4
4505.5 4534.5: -1.7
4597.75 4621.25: -1.3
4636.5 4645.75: 0.1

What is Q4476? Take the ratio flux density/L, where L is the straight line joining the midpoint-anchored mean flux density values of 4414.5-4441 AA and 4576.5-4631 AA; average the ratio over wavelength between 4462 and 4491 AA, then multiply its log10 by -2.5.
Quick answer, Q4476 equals 0.016 mag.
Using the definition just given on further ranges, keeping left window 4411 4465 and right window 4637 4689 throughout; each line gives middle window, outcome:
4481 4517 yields -0.08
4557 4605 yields -0.05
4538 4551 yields -0.01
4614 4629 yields -0.08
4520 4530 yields -0.04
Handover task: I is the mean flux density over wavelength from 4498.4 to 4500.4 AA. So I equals 0.86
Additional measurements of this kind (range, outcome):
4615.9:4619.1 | 0.885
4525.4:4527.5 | 0.821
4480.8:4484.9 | 0.851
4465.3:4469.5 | 0.745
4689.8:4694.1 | 0.856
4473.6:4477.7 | 0.791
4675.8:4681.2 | 0.792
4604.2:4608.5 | 0.862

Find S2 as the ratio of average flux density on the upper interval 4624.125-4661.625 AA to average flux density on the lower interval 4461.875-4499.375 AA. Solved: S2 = 1.03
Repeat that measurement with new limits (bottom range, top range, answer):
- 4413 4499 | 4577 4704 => 1.04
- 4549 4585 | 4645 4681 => 0.95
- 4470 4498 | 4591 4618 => 1.03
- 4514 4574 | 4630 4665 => 0.99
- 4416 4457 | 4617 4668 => 1.04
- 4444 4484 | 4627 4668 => 1.04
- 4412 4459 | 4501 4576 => 1.06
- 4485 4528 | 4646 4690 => 0.96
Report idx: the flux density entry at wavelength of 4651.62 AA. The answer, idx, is 0.8069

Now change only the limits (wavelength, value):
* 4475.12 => 0.7867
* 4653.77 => 0.8313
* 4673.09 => 0.7882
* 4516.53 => 0.8939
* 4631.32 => 0.8389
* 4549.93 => 0.8057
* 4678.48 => 0.7893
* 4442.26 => 0.8217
